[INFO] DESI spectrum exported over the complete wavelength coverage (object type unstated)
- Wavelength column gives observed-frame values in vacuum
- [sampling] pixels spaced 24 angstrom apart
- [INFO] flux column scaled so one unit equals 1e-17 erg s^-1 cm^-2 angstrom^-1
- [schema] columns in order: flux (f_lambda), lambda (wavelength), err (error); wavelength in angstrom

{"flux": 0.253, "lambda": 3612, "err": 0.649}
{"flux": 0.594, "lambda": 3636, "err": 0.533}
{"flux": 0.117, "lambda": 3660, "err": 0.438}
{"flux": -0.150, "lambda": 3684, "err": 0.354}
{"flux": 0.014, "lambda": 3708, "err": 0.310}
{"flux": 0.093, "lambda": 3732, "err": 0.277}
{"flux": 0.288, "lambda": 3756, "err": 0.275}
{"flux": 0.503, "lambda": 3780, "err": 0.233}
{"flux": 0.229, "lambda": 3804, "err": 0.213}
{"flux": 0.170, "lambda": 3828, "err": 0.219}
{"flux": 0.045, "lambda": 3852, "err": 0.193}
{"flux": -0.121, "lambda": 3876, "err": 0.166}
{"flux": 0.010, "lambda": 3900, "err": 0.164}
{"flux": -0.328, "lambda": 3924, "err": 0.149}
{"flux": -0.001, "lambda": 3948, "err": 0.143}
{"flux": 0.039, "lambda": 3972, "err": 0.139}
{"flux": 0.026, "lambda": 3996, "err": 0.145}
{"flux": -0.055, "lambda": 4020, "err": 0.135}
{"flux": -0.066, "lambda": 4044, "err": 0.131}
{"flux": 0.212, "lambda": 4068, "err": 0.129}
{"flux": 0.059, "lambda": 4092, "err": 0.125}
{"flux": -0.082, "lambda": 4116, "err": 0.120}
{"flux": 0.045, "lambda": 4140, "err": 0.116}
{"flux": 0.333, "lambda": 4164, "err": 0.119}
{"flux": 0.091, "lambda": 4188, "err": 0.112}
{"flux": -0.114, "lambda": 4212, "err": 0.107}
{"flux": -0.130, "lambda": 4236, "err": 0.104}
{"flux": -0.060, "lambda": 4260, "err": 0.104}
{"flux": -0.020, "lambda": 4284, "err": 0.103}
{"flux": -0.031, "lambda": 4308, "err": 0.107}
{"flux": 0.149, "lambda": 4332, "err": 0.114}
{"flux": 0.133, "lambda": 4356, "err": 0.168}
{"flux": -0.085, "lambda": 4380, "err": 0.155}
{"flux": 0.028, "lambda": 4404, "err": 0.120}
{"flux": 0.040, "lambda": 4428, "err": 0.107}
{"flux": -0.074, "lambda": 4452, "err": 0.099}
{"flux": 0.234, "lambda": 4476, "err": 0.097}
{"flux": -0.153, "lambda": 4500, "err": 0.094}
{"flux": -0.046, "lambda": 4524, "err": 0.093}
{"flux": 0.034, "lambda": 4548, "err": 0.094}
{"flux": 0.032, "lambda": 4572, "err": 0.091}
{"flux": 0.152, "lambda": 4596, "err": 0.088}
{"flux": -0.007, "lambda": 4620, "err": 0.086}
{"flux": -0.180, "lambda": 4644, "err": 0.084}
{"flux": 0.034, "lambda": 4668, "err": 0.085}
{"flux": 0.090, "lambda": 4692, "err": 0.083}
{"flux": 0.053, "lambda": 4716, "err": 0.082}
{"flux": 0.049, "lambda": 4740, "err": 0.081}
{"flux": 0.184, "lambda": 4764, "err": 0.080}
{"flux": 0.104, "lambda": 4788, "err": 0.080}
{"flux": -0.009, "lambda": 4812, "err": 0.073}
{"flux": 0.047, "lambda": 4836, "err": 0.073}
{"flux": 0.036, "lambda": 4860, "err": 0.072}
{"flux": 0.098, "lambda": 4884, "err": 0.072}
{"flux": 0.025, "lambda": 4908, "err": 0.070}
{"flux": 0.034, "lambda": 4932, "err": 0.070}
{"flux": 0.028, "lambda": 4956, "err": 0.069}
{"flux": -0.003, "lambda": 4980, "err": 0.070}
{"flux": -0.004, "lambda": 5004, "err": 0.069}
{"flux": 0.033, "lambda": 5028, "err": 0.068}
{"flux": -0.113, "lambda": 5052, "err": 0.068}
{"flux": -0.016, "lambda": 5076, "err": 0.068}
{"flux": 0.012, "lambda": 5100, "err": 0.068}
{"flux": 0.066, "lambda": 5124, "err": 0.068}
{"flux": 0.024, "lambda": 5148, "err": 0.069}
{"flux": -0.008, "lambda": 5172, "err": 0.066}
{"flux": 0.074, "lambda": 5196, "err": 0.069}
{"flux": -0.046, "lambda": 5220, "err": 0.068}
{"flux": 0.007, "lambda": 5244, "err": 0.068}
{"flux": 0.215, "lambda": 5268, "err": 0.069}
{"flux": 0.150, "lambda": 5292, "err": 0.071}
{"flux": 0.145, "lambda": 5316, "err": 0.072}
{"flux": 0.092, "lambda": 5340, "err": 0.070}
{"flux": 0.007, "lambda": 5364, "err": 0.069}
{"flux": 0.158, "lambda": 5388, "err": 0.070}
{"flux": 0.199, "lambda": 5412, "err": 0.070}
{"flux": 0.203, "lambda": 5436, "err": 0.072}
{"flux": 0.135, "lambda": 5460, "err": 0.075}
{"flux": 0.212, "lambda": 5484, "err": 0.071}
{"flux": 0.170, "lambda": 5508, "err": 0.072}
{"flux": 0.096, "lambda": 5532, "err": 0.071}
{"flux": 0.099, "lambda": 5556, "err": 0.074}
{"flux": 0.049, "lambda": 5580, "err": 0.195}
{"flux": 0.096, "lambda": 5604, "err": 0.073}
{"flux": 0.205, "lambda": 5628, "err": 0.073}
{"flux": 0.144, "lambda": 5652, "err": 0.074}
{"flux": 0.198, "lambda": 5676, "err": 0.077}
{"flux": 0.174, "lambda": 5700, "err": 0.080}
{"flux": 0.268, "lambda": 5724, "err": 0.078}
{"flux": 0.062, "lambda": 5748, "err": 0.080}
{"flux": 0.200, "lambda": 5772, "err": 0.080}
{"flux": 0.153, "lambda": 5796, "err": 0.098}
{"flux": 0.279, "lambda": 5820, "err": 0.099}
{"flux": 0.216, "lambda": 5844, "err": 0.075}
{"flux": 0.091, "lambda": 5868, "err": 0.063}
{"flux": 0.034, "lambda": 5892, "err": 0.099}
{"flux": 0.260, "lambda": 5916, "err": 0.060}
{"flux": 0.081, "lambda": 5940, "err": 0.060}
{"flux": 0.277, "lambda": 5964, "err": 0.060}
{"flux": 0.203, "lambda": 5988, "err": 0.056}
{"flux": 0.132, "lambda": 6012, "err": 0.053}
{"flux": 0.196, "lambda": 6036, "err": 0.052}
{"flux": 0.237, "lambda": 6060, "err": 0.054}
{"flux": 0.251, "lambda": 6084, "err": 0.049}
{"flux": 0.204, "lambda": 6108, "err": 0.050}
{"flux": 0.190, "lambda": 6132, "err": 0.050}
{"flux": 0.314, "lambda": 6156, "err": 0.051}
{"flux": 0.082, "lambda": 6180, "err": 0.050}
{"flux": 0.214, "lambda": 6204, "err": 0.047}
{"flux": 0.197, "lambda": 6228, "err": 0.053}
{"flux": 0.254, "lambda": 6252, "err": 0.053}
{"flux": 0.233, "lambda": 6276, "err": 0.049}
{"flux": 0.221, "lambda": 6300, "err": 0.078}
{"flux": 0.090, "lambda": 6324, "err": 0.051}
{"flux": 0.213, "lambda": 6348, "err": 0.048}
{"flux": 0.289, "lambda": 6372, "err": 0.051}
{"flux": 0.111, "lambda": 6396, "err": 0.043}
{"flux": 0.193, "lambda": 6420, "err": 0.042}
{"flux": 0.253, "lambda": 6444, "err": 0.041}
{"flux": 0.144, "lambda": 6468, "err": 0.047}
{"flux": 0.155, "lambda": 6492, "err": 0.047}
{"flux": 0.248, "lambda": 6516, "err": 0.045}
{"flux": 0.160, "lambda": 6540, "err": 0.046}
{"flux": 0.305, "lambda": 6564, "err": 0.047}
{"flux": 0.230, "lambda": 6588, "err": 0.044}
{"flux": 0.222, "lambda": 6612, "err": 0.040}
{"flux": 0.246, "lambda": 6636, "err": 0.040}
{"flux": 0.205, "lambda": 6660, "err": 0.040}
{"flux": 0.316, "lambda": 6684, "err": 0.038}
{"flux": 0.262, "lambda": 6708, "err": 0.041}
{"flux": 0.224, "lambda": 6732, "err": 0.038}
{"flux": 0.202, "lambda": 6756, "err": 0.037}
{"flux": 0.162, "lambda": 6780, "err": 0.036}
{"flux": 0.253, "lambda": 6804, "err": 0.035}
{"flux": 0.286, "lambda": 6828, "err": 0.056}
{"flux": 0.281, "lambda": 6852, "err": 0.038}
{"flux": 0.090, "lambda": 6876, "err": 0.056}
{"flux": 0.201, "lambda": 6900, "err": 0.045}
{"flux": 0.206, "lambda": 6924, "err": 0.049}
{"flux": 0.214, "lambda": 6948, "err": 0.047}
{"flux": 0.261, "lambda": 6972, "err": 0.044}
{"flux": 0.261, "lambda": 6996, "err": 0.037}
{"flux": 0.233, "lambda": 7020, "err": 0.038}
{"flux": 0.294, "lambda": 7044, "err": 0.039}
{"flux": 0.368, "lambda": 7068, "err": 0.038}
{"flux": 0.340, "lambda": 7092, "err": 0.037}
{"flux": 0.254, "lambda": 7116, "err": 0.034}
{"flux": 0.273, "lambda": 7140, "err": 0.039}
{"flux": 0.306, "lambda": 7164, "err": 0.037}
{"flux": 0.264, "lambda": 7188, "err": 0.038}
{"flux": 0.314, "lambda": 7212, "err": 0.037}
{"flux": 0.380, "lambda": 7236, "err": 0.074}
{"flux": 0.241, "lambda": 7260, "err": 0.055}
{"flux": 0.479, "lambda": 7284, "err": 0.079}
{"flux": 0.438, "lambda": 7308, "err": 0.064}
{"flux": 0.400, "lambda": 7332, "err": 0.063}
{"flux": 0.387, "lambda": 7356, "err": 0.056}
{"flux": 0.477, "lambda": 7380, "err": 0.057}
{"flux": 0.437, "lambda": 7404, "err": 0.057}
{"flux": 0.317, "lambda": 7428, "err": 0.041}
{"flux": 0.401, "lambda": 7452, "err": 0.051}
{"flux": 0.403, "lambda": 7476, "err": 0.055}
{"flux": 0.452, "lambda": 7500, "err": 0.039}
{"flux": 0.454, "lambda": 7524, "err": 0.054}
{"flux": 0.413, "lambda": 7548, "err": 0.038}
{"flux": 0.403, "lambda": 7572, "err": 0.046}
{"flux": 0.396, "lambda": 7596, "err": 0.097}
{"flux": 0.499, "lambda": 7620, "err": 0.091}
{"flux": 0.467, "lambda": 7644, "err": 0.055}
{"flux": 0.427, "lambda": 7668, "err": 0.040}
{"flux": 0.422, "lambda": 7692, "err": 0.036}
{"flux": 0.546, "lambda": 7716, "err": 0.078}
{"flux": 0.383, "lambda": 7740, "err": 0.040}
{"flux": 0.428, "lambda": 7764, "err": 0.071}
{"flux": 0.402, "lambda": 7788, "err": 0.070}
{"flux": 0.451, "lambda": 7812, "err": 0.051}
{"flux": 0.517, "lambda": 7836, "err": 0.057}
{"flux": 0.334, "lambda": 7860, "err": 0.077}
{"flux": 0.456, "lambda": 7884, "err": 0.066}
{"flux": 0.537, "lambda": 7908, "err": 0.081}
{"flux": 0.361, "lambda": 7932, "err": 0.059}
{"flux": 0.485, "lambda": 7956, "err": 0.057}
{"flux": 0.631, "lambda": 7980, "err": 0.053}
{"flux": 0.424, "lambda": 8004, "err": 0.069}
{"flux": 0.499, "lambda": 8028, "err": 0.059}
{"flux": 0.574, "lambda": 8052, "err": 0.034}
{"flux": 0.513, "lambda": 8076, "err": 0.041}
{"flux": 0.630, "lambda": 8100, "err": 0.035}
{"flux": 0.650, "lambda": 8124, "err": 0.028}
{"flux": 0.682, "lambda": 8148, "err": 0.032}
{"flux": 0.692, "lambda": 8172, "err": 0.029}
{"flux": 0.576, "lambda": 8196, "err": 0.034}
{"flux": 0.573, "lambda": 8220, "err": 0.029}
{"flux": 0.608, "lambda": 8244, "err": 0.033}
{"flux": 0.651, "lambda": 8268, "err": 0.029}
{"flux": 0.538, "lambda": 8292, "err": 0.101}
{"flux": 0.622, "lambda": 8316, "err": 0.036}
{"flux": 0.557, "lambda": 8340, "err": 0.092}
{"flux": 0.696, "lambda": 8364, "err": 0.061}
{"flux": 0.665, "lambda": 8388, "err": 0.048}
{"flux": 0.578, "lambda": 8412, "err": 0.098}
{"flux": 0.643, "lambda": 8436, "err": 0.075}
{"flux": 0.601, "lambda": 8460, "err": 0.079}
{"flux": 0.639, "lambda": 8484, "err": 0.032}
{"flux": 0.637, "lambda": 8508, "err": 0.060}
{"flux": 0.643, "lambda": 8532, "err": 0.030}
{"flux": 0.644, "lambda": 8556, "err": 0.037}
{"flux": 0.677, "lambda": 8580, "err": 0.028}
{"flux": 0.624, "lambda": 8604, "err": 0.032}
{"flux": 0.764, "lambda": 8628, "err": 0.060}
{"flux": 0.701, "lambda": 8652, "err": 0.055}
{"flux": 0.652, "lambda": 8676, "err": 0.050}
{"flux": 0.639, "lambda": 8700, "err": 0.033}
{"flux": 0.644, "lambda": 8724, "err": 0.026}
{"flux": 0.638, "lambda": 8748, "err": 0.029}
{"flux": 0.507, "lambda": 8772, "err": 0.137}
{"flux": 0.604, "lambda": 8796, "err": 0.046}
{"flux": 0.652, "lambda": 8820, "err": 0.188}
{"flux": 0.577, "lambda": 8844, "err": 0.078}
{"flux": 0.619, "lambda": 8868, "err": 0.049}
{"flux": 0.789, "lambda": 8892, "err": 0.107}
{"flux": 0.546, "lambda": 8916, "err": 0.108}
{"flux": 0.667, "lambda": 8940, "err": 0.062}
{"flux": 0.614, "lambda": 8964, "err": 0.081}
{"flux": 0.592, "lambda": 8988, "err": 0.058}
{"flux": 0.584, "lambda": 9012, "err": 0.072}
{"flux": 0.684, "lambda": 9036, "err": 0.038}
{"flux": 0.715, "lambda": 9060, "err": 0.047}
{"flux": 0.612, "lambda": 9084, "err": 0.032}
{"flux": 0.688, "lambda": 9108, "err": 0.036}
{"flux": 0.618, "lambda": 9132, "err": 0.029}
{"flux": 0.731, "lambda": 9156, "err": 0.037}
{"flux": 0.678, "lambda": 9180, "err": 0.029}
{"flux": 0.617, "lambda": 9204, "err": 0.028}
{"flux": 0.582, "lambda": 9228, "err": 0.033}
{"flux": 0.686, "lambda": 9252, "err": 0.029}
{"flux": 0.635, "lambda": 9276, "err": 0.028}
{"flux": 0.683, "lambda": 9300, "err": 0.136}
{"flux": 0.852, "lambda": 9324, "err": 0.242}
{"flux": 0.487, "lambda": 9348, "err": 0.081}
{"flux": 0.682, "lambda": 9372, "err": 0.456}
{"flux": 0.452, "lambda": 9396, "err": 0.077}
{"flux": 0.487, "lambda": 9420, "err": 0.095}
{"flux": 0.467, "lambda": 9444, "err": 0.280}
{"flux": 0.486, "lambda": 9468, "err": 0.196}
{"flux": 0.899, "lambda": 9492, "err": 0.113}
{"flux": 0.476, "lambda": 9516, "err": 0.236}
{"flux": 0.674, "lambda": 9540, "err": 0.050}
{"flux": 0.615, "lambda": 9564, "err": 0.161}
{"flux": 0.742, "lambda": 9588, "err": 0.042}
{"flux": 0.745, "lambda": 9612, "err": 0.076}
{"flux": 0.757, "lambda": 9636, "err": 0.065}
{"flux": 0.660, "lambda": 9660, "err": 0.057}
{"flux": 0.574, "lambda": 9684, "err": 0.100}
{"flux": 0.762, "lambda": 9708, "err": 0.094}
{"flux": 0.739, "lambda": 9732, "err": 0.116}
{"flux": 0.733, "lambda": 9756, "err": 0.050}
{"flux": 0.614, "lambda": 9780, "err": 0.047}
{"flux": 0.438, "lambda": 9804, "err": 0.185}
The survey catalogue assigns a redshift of 0.810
